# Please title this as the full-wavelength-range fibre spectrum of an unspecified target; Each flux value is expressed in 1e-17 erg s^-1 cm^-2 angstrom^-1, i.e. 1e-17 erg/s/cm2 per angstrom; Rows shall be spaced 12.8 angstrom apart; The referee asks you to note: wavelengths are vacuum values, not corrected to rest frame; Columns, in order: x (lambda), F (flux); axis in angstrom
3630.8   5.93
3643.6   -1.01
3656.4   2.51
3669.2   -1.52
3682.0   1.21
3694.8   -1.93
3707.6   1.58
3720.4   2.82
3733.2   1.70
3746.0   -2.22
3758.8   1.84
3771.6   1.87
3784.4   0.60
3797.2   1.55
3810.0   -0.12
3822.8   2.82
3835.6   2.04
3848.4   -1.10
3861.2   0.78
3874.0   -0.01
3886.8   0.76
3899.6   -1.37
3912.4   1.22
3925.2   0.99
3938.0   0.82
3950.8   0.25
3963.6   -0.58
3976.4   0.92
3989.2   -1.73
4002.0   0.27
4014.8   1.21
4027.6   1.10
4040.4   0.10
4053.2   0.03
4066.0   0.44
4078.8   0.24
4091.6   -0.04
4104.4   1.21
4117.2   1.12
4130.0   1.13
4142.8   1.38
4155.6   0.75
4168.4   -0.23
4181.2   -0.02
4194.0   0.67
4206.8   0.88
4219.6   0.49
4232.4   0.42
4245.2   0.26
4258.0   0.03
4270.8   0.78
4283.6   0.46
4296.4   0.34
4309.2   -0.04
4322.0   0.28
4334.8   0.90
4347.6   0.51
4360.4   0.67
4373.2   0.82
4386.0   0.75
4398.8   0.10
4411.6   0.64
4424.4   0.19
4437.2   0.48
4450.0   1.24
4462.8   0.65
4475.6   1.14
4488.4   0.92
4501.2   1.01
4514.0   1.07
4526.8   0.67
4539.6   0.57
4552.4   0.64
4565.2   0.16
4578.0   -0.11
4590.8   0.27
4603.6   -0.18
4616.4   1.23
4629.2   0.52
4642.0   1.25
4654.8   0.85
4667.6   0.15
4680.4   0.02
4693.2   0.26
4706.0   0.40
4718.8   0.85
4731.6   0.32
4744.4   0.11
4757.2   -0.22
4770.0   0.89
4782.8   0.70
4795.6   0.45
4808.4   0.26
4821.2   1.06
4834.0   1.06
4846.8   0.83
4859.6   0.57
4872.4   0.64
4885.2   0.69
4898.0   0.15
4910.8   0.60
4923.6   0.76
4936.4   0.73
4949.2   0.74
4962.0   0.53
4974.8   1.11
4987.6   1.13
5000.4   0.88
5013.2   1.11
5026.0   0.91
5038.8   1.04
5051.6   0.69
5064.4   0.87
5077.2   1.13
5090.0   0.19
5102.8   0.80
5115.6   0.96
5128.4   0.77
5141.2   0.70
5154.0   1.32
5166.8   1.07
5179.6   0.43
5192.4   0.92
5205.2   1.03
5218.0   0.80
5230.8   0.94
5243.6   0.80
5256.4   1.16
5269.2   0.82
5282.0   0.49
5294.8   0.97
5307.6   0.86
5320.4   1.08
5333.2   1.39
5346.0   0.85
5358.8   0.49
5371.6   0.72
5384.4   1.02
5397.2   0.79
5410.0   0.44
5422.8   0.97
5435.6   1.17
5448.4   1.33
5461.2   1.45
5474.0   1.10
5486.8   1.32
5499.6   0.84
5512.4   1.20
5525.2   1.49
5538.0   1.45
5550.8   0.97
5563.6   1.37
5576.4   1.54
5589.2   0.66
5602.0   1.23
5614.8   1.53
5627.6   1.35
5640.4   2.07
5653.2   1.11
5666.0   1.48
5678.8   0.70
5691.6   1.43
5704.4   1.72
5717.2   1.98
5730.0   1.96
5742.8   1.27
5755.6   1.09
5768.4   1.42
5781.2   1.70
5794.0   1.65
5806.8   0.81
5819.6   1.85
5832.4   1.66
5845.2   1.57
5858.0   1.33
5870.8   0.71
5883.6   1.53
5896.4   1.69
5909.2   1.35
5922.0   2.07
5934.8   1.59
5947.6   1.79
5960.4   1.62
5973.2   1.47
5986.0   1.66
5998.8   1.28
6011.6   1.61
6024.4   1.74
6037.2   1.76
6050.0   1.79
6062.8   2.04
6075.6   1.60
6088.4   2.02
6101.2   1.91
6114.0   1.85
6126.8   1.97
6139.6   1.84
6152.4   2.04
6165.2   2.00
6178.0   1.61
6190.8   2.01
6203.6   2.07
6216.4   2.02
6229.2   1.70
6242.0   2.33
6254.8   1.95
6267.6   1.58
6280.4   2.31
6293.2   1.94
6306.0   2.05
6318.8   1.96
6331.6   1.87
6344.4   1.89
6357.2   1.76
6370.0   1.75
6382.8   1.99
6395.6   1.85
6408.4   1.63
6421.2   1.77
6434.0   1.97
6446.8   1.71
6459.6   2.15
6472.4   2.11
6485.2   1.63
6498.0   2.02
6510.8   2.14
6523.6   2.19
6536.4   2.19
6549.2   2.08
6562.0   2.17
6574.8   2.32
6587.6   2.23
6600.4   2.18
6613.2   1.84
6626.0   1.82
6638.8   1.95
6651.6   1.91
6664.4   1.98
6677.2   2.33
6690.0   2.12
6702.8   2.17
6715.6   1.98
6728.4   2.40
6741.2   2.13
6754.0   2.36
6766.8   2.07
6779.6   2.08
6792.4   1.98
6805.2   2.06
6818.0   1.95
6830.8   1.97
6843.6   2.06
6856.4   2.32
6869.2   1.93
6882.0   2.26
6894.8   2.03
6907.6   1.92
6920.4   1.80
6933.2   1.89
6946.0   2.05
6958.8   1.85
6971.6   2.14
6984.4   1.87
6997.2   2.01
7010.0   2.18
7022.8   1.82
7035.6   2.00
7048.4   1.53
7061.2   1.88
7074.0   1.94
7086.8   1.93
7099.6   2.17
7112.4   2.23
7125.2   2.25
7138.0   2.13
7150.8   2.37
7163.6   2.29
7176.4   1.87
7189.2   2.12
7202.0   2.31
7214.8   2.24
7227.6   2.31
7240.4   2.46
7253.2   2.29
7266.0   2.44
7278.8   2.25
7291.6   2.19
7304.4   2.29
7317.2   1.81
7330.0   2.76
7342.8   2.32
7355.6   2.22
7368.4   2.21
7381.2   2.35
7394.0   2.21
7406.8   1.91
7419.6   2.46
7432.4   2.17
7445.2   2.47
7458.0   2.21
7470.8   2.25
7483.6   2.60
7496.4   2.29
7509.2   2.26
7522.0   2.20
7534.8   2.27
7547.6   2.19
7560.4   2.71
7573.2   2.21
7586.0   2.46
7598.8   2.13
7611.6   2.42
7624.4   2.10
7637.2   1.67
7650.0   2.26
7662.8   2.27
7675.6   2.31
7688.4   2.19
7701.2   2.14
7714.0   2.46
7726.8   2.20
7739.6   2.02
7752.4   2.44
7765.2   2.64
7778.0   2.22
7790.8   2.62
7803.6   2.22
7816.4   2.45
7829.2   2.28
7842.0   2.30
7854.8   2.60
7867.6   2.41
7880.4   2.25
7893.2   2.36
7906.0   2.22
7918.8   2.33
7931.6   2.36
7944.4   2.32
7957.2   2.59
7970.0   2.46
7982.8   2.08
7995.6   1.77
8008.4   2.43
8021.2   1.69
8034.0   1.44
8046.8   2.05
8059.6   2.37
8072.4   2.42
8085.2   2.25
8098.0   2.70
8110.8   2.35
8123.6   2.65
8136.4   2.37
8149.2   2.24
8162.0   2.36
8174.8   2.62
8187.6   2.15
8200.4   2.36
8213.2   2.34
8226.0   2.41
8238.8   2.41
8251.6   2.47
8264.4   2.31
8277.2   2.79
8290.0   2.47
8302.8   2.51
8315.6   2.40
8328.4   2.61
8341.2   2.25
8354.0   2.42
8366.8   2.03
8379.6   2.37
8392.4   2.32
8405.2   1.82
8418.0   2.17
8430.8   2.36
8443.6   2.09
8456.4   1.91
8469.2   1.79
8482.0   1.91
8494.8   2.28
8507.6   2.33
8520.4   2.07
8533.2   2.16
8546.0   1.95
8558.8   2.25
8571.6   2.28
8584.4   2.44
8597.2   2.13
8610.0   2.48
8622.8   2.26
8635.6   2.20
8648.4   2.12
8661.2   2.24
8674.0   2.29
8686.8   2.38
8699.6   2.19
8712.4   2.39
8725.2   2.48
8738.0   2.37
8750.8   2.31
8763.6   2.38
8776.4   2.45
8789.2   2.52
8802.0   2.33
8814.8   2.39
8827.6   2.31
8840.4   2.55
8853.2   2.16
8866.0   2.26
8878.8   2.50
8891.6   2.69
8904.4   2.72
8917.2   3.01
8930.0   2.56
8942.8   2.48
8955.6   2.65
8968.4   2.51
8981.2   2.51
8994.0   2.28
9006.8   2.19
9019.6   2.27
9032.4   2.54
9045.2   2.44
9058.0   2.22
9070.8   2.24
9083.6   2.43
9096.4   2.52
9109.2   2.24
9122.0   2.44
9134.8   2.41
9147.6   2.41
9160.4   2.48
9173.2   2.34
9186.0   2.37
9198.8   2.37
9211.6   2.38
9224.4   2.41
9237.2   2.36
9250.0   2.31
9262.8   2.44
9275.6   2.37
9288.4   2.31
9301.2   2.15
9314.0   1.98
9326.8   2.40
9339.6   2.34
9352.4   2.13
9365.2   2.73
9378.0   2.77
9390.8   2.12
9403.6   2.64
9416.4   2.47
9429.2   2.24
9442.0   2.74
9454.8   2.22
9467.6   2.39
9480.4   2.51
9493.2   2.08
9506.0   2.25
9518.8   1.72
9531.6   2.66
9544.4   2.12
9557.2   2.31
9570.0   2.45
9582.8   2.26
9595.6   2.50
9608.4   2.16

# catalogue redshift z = 0.36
